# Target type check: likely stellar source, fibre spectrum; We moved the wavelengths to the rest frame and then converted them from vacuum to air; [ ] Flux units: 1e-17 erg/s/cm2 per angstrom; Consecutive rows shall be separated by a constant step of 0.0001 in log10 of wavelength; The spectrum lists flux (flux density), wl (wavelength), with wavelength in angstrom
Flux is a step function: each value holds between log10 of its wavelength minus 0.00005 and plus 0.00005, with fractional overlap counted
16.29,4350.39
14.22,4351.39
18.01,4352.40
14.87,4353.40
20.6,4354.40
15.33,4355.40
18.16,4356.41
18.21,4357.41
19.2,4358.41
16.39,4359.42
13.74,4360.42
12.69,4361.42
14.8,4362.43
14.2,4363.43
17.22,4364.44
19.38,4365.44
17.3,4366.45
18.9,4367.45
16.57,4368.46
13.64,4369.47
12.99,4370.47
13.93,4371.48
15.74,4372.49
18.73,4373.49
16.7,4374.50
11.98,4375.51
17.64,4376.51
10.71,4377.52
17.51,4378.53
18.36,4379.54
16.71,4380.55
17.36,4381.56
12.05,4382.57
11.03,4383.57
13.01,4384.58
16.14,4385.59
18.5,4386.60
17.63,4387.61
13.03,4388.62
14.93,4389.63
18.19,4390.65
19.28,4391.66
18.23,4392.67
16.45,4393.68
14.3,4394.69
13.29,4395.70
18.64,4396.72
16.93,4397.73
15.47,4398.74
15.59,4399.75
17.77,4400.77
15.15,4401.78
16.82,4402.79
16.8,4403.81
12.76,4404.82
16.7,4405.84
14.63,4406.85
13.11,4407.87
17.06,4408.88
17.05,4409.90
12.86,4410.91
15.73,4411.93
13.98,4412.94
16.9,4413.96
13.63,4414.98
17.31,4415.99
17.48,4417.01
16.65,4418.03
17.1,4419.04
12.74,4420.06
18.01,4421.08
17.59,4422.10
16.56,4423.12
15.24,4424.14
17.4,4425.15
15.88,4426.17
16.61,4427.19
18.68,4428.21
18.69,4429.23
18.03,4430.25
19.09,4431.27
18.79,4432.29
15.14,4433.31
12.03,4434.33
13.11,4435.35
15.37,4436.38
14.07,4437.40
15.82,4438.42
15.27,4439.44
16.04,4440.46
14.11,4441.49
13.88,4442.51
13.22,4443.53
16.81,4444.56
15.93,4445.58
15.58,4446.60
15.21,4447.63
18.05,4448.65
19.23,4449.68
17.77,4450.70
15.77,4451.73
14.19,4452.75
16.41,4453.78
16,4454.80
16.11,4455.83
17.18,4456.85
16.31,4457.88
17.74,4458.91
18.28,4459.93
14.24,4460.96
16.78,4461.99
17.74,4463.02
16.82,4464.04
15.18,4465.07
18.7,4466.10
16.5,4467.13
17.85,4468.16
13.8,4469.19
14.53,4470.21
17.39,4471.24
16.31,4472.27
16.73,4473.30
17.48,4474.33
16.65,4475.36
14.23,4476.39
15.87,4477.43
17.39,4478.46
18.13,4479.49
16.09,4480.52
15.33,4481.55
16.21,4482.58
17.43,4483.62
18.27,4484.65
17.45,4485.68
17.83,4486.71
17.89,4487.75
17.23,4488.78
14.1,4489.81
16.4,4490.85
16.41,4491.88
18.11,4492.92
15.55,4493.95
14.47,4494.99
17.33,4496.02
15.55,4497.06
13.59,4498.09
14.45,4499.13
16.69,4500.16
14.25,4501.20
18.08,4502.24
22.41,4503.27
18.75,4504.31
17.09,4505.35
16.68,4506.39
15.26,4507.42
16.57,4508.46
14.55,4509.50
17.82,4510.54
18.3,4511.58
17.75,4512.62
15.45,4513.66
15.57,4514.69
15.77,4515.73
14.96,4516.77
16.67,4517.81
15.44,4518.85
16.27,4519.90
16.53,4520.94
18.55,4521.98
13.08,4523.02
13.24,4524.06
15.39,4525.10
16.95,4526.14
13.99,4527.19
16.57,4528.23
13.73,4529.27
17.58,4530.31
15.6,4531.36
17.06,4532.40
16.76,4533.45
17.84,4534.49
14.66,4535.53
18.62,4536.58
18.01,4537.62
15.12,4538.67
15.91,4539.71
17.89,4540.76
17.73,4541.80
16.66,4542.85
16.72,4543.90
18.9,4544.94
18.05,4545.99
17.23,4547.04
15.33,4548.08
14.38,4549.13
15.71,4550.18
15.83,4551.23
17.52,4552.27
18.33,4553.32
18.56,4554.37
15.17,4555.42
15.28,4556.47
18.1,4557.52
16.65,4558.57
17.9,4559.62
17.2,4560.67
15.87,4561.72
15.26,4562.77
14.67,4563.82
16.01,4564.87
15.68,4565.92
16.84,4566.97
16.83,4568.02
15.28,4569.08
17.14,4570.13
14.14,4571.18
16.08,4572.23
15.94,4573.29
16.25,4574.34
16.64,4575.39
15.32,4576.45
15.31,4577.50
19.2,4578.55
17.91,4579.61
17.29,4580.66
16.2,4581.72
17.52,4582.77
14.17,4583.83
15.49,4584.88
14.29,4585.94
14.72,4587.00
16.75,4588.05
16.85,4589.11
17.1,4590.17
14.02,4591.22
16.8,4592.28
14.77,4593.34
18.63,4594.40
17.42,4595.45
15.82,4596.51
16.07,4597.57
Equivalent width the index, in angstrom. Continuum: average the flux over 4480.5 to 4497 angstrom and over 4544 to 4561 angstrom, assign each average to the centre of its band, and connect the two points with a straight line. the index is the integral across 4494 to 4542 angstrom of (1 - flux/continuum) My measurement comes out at 1.25 angstrom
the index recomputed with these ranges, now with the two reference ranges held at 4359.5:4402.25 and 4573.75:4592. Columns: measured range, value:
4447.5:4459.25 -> -0.6 angstrom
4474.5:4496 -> -0.8 angstrom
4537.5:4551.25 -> -0.5 angstrom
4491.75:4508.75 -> -0.6 angstrom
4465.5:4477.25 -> -0.3 angstrom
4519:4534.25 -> 0.2 angstrom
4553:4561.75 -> -0.5 angstrom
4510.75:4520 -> -0.1 angstrom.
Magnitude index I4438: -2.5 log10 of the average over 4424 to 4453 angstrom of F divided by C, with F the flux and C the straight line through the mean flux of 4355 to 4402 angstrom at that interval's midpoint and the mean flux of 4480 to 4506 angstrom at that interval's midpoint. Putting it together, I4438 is 0.02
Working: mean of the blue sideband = 16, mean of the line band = 16.1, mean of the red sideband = 16.7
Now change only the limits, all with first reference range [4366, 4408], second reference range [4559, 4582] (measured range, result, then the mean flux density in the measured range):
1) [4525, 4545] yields -0.02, 16.6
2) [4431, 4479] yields -0.01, 16.1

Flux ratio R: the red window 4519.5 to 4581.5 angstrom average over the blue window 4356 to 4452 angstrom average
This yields 1.0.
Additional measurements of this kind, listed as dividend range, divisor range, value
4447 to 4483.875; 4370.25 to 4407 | 1.05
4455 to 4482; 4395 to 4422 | 1.05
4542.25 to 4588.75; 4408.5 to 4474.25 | 1.01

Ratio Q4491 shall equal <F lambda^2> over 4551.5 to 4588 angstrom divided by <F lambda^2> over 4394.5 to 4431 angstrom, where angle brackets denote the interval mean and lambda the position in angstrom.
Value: 1.09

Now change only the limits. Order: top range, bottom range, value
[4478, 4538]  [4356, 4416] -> 1.10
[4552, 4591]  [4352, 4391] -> 1.12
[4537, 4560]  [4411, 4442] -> 1.11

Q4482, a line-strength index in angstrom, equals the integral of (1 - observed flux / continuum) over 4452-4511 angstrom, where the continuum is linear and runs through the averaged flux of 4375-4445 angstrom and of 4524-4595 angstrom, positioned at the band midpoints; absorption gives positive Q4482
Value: -1.7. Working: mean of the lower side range 15.8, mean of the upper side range 16.4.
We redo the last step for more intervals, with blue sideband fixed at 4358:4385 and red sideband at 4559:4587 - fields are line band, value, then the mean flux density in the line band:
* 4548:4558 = -0.24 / 16.5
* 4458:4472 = -0.69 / 16.6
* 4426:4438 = -0.47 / 16.3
